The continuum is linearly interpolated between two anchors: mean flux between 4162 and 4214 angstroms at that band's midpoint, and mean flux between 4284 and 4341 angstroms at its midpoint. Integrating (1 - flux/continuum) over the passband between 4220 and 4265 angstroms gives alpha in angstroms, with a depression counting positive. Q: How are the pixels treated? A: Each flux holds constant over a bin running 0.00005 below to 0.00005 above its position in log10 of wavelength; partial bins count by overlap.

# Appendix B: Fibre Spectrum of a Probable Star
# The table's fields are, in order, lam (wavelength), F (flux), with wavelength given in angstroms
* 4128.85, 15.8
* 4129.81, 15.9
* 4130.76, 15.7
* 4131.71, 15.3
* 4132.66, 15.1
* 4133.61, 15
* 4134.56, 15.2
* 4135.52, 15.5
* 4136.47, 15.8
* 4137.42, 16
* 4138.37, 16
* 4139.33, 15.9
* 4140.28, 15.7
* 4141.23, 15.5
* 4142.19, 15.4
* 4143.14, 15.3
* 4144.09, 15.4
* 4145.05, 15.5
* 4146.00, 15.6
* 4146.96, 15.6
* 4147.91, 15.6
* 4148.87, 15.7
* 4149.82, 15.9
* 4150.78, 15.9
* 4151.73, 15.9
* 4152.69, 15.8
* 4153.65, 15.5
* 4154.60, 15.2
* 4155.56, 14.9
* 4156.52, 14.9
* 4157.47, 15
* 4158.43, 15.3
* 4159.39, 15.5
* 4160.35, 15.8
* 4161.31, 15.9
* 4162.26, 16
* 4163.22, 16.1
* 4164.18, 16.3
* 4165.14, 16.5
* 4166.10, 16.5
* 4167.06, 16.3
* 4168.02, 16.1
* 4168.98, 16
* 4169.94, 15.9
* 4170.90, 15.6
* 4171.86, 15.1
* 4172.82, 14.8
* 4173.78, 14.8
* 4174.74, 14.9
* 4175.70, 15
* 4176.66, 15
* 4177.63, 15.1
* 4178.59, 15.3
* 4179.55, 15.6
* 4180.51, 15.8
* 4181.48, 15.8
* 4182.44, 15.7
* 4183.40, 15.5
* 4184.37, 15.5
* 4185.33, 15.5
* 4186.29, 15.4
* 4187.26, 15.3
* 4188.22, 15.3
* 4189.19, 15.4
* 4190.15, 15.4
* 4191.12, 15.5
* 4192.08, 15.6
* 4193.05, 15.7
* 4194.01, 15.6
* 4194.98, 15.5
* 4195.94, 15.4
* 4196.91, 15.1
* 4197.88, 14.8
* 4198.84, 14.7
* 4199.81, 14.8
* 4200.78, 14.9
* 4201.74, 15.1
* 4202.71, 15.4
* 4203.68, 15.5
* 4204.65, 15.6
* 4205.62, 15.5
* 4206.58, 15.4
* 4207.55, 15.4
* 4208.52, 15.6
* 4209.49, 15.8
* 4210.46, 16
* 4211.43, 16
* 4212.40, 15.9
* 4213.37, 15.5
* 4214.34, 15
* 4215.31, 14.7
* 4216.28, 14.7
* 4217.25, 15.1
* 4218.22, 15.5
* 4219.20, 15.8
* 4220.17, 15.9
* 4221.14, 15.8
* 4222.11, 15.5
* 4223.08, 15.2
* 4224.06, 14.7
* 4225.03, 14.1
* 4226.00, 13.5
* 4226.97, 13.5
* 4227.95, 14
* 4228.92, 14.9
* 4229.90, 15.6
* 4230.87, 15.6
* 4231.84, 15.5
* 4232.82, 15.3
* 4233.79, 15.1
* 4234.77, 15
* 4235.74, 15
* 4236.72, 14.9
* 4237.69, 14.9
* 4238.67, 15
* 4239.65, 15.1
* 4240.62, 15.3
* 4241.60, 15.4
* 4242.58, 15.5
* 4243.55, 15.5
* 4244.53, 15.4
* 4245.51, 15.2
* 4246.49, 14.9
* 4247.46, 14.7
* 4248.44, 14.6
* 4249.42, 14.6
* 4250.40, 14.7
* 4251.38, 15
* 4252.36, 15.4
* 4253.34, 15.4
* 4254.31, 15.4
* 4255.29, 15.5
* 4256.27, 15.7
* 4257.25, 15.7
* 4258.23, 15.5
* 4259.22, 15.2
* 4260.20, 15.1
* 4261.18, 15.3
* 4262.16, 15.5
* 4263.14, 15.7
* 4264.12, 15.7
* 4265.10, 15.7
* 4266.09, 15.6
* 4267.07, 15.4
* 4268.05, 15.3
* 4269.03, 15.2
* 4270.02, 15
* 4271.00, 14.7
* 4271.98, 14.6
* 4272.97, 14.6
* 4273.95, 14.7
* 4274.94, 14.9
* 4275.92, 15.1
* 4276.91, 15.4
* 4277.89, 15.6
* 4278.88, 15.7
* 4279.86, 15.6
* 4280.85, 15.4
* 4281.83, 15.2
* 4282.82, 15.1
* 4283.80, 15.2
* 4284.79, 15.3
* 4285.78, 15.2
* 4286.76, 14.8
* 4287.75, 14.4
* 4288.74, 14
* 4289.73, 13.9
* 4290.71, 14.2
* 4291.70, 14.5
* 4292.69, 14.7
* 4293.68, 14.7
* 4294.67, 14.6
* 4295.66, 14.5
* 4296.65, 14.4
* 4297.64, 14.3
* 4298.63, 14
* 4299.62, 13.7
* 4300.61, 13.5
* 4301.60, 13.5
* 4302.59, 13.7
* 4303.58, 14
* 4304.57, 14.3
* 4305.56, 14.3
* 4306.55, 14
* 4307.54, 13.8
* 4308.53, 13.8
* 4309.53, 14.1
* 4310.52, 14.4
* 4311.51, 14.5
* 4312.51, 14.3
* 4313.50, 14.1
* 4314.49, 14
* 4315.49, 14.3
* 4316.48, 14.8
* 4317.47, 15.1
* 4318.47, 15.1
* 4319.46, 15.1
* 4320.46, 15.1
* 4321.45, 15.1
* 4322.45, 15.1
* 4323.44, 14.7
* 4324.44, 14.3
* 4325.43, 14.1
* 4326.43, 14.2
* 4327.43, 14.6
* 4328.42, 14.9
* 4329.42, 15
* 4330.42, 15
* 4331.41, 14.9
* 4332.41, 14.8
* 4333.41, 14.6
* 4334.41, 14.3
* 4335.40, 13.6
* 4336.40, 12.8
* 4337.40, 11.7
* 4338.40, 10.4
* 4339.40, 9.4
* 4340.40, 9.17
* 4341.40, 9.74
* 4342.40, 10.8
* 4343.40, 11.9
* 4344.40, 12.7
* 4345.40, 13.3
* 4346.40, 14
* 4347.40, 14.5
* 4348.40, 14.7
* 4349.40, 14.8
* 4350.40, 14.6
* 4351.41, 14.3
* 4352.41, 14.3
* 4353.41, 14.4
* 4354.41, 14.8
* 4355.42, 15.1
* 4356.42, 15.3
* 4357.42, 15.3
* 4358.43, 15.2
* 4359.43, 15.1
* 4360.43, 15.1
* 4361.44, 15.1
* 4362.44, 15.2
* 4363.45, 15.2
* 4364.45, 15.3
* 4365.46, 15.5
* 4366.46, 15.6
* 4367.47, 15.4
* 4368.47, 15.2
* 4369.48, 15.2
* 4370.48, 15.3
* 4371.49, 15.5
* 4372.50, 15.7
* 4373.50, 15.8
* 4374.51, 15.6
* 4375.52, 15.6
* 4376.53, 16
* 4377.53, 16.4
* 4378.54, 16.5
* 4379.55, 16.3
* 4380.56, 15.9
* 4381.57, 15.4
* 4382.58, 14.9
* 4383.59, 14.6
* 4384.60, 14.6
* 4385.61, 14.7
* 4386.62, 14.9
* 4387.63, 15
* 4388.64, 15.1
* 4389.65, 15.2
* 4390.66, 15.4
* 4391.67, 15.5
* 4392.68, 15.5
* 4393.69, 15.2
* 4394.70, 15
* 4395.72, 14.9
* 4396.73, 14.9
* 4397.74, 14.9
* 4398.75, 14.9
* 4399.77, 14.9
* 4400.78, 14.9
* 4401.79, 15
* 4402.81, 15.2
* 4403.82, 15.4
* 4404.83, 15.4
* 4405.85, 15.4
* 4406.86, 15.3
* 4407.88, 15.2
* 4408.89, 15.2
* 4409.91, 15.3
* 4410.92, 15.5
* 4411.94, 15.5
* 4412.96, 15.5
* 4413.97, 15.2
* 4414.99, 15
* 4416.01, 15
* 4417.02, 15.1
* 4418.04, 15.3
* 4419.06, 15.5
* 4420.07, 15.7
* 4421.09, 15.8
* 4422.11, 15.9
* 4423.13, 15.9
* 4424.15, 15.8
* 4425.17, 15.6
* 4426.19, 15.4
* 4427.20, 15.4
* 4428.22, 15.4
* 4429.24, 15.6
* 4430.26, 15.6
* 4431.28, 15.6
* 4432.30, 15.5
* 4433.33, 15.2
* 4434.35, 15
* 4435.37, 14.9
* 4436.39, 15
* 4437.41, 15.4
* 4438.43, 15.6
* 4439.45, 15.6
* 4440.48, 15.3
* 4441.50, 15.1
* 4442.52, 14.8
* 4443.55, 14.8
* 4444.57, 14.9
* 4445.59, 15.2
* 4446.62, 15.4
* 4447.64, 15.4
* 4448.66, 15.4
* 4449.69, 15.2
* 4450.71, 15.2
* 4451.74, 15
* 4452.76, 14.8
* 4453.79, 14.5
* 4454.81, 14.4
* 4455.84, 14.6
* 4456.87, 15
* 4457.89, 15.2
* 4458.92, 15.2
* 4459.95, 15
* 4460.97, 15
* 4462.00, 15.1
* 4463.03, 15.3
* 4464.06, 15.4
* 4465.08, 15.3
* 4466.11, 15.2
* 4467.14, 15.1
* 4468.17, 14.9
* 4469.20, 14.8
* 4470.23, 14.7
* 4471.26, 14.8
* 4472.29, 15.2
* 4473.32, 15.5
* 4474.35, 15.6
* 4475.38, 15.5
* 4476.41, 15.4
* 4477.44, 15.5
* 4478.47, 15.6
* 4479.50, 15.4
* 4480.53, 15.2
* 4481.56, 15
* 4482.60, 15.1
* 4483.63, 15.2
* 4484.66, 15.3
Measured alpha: -0.7 angstroms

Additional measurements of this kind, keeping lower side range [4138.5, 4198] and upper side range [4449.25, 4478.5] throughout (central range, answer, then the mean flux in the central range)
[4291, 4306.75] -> 1.2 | 14.2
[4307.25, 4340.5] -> 2.8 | 14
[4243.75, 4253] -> 0.3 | 15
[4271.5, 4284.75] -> 0.2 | 15.2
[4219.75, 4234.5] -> 0.5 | 14.9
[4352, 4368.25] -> 0.1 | 15.1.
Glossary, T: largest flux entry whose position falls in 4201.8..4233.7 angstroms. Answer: 16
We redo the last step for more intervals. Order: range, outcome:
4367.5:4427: 16.5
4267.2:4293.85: 15.7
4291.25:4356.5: 15.3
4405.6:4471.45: 15.9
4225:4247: 15.6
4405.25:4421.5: 15.8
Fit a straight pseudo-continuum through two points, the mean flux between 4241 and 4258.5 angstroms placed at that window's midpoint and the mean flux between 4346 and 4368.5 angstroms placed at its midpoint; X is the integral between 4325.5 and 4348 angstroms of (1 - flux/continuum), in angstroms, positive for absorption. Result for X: 3.0 angstroms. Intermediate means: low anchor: 15.2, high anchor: 15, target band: 13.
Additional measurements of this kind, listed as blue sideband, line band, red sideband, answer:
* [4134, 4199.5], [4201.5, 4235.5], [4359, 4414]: 0.6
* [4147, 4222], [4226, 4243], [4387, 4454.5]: 0.5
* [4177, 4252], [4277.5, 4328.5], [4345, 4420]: 2.3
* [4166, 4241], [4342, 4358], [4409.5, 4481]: 1.2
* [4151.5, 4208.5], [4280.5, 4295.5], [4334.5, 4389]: 0.1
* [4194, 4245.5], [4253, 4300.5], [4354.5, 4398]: 0.7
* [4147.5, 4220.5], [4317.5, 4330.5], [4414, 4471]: 0.5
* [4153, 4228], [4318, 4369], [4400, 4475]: 3.9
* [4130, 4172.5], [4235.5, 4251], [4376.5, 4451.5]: 0.5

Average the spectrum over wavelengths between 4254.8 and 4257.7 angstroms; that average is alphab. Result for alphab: 15.6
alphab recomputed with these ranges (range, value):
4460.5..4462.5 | 15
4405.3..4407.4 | 15.3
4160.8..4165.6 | 16.2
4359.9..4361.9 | 15.1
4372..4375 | 15.7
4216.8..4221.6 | 15.6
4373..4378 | 15.9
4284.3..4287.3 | 15.1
